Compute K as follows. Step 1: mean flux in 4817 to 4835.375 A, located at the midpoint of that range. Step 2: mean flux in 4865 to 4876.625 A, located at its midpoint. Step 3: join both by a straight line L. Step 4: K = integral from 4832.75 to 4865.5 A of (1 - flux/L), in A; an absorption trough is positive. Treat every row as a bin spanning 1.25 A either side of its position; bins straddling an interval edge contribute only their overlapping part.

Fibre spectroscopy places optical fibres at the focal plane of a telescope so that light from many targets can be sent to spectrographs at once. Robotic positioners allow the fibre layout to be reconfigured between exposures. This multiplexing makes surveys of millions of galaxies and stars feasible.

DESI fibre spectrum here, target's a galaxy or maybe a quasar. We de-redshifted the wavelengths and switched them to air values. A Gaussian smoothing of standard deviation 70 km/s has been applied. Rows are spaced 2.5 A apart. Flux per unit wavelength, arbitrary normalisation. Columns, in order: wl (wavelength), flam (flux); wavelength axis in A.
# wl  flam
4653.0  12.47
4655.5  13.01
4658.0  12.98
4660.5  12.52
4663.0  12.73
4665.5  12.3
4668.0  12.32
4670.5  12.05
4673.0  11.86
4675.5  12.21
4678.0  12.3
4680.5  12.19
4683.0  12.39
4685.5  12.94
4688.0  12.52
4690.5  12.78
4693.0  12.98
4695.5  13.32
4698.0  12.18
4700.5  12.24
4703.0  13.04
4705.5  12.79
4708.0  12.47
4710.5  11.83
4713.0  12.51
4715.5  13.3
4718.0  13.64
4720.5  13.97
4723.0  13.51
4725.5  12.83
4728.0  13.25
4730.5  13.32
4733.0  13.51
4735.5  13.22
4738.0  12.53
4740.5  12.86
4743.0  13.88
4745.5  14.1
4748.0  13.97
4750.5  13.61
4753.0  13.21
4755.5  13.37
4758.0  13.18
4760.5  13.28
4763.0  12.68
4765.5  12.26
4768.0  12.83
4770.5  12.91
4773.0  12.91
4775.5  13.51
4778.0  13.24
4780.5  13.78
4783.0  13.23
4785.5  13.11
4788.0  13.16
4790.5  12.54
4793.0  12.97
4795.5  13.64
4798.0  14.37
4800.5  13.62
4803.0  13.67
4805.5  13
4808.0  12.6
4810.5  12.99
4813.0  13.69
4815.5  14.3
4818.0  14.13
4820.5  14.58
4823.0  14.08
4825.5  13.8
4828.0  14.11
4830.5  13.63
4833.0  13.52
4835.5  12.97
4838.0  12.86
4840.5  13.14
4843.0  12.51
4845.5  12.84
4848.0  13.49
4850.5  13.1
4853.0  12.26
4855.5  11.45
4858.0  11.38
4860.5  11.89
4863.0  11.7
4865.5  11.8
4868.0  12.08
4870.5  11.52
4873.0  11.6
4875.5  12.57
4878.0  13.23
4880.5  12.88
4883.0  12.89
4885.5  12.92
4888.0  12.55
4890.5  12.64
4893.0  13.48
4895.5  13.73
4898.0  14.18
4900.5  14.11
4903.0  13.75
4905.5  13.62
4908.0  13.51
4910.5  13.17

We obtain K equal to 1.0 A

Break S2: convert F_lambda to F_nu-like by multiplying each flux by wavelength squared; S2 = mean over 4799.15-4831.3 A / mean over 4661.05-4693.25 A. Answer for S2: 1.17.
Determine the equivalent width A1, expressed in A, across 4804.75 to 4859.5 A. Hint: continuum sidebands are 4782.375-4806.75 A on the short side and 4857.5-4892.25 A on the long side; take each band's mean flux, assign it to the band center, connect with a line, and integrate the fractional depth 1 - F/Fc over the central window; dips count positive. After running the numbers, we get -1.5 A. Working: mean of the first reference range 13.3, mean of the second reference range 12.3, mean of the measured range 13.2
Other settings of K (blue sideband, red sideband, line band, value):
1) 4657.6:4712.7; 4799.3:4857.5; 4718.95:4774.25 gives -1.75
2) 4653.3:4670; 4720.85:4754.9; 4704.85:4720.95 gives 0.30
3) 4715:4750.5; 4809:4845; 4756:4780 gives 0.83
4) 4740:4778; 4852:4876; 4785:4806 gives -1.03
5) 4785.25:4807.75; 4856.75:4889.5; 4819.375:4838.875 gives -1.28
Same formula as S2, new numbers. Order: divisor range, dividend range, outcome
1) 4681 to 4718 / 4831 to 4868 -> 1.05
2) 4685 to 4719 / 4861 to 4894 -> 1.05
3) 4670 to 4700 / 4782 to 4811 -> 1.11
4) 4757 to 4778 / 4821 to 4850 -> 1.06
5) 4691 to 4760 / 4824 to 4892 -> 1.02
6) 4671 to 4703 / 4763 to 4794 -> 1.08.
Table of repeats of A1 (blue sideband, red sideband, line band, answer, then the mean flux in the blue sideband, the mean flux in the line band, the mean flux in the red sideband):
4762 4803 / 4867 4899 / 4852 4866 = 1.2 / 13.2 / 11.7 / 12.8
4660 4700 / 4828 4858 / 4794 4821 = -1.8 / 12.5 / 13.7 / 12.9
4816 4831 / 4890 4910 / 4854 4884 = 3.8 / 14.1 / 12.1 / 13.6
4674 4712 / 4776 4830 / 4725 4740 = -0.2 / 12.5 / 13.1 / 13.6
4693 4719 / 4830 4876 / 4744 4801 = -3.1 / 12.7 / 13.3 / 12.4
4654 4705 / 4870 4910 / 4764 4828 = -2.7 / 12.5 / 13.4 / 13.1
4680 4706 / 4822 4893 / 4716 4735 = -1.1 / 12.7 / 13.4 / 12.7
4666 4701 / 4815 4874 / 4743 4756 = -1.1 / 12.4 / 13.7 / 12.9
